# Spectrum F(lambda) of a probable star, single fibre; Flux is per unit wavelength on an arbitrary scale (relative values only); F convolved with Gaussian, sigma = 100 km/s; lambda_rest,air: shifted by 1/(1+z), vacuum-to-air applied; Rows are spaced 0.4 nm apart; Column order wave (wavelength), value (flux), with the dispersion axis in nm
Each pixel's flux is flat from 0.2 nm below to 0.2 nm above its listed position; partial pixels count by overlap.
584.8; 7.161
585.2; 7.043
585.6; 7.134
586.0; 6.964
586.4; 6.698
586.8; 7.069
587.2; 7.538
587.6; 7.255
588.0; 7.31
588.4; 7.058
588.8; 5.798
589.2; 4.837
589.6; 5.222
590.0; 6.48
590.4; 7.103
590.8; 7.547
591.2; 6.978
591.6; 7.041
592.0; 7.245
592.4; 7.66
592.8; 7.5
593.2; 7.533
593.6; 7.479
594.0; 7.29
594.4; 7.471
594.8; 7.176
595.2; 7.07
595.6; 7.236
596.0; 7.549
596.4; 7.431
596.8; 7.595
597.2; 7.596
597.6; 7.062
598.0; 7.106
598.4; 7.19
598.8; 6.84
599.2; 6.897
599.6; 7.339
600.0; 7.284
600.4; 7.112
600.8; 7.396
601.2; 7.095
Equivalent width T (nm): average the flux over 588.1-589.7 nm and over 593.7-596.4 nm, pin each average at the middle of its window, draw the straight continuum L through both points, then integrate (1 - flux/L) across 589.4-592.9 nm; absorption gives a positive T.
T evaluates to -0.30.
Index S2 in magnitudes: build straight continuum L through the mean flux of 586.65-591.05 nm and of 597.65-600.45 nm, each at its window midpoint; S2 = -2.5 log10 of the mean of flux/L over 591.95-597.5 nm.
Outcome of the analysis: -0.08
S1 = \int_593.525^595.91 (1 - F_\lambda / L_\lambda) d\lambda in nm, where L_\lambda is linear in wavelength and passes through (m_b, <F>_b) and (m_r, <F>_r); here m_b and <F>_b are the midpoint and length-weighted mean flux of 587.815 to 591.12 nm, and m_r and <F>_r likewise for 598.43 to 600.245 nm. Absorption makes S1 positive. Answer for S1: -0.176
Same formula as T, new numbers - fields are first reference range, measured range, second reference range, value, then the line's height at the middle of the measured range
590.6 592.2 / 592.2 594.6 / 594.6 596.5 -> -0.08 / 7.24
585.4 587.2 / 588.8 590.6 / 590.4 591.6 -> 0.32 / 7.15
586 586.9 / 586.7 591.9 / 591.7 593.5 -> 0.31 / 7.15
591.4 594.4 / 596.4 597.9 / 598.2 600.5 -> -0.04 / 7.21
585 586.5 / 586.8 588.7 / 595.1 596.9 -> -0.04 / 7.06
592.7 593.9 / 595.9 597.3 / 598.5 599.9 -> -0.06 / 7.25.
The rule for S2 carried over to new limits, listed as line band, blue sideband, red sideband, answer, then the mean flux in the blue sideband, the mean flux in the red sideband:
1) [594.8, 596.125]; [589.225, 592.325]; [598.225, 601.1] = -0.047 mag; 6.73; 7.15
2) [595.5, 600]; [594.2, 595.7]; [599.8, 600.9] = -0.002 mag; 7.24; 7.25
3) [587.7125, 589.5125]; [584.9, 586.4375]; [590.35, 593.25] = 0.149 mag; 7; 7.33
